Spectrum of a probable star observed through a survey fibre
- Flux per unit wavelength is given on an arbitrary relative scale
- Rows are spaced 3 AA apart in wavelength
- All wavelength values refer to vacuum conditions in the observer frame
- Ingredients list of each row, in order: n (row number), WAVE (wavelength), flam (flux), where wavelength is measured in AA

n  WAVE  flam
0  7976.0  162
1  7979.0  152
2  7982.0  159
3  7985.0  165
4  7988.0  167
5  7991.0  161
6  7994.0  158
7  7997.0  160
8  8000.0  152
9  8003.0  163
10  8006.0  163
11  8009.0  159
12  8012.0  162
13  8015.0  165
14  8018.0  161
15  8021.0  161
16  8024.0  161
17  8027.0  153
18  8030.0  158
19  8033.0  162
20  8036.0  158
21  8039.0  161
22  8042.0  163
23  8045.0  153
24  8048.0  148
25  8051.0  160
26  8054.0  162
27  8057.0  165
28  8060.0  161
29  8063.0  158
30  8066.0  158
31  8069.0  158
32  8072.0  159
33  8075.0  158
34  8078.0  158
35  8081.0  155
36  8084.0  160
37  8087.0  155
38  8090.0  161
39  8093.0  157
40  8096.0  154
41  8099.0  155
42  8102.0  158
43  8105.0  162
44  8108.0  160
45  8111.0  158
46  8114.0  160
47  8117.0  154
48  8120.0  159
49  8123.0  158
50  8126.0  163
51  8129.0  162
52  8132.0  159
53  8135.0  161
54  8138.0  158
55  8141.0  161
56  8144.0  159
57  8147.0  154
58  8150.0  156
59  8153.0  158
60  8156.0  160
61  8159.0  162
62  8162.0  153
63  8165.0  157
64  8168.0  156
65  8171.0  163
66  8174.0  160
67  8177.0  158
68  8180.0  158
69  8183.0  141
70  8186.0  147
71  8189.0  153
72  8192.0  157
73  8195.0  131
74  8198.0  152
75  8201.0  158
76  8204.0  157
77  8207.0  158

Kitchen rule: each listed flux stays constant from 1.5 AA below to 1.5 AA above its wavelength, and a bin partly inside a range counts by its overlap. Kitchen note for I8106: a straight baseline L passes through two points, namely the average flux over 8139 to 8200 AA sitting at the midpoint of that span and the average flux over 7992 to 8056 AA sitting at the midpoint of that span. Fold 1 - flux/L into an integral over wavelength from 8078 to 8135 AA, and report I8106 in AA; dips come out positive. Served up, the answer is -0.6 AA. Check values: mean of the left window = 159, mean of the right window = 155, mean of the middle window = 158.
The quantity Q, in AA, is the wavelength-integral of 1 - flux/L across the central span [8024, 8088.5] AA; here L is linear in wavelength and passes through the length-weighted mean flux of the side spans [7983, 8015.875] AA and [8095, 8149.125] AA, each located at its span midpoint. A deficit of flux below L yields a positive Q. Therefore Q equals 0.7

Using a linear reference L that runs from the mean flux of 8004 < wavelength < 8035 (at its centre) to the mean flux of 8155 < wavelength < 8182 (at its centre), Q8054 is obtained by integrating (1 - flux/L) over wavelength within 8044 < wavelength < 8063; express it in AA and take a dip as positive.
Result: 0.2 AA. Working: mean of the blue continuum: 160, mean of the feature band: 158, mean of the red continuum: 158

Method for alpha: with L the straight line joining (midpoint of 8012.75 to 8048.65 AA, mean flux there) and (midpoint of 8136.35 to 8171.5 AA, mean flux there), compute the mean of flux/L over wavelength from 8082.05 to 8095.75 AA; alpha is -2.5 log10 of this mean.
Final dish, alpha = 0.005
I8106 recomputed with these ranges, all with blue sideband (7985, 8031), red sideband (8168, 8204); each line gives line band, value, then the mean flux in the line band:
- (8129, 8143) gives -0.4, 160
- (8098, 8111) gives -0.2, 159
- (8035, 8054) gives 0.2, 158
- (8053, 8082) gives -0.2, 159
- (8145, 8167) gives -0.4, 157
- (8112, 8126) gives -0.2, 158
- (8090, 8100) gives 0.0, 156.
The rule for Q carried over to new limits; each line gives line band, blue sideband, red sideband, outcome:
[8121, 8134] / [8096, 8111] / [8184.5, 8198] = -0.4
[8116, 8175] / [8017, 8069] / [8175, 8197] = -2.5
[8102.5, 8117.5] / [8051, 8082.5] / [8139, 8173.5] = 0.0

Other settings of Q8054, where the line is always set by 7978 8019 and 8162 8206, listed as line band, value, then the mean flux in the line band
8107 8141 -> -0.8 AA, 159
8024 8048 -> 0.2 AA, 158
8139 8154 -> -0.3 AA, 158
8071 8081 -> 0.0 AA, 158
